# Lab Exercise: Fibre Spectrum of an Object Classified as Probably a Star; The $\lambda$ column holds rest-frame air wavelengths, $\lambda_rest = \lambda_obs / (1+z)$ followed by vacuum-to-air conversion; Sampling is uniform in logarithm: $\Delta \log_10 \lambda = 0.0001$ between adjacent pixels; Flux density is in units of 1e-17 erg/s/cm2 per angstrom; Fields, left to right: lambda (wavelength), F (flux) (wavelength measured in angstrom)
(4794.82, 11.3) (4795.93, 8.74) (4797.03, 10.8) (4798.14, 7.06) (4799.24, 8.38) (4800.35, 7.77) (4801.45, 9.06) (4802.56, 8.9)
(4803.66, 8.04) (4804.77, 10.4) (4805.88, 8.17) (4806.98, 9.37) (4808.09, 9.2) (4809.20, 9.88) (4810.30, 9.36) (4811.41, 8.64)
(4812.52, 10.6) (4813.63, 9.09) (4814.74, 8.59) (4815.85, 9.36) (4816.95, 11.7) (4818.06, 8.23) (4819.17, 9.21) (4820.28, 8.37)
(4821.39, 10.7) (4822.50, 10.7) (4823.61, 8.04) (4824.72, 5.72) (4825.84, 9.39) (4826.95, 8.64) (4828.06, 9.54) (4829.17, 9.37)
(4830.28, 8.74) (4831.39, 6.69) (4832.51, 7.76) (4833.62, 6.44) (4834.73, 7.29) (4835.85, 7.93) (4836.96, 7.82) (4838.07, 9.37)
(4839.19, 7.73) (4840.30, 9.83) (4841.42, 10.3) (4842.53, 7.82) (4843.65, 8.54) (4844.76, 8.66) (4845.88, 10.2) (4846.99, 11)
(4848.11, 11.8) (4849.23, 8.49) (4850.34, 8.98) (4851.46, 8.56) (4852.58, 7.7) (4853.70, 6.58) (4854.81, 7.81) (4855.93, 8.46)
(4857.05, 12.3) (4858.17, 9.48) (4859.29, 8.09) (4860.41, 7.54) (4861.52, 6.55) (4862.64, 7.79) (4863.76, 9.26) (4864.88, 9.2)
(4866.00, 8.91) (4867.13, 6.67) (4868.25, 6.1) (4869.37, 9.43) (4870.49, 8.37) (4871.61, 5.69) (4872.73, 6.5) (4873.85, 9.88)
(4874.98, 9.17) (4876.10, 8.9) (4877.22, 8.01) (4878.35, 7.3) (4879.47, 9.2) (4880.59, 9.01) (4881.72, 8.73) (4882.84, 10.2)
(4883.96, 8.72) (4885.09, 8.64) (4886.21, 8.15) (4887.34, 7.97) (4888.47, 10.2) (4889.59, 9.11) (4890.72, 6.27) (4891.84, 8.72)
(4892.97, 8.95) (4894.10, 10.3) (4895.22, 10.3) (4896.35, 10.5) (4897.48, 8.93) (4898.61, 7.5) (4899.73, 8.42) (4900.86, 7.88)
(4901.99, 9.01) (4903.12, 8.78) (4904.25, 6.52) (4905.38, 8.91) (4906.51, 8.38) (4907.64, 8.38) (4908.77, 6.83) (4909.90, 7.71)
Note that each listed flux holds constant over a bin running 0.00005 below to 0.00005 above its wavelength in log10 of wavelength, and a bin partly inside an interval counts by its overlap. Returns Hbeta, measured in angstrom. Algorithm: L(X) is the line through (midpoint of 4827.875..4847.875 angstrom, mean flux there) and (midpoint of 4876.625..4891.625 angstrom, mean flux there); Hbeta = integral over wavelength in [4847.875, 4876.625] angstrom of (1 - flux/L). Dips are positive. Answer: 0.9 angstrom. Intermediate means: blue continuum 8.65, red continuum 8.58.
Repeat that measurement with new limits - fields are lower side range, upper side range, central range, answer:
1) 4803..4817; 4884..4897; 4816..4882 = 4.2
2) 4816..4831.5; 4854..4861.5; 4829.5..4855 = 0.9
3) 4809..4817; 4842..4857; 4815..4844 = 1.9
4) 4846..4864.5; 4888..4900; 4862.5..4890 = 1.5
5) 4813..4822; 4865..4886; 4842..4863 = 0.0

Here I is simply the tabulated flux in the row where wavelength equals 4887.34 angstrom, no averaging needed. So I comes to 7.97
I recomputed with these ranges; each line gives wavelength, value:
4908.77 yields 6.83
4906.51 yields 8.38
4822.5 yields 10.7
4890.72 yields 6.27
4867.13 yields 6.67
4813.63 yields 9.09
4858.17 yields 9.48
